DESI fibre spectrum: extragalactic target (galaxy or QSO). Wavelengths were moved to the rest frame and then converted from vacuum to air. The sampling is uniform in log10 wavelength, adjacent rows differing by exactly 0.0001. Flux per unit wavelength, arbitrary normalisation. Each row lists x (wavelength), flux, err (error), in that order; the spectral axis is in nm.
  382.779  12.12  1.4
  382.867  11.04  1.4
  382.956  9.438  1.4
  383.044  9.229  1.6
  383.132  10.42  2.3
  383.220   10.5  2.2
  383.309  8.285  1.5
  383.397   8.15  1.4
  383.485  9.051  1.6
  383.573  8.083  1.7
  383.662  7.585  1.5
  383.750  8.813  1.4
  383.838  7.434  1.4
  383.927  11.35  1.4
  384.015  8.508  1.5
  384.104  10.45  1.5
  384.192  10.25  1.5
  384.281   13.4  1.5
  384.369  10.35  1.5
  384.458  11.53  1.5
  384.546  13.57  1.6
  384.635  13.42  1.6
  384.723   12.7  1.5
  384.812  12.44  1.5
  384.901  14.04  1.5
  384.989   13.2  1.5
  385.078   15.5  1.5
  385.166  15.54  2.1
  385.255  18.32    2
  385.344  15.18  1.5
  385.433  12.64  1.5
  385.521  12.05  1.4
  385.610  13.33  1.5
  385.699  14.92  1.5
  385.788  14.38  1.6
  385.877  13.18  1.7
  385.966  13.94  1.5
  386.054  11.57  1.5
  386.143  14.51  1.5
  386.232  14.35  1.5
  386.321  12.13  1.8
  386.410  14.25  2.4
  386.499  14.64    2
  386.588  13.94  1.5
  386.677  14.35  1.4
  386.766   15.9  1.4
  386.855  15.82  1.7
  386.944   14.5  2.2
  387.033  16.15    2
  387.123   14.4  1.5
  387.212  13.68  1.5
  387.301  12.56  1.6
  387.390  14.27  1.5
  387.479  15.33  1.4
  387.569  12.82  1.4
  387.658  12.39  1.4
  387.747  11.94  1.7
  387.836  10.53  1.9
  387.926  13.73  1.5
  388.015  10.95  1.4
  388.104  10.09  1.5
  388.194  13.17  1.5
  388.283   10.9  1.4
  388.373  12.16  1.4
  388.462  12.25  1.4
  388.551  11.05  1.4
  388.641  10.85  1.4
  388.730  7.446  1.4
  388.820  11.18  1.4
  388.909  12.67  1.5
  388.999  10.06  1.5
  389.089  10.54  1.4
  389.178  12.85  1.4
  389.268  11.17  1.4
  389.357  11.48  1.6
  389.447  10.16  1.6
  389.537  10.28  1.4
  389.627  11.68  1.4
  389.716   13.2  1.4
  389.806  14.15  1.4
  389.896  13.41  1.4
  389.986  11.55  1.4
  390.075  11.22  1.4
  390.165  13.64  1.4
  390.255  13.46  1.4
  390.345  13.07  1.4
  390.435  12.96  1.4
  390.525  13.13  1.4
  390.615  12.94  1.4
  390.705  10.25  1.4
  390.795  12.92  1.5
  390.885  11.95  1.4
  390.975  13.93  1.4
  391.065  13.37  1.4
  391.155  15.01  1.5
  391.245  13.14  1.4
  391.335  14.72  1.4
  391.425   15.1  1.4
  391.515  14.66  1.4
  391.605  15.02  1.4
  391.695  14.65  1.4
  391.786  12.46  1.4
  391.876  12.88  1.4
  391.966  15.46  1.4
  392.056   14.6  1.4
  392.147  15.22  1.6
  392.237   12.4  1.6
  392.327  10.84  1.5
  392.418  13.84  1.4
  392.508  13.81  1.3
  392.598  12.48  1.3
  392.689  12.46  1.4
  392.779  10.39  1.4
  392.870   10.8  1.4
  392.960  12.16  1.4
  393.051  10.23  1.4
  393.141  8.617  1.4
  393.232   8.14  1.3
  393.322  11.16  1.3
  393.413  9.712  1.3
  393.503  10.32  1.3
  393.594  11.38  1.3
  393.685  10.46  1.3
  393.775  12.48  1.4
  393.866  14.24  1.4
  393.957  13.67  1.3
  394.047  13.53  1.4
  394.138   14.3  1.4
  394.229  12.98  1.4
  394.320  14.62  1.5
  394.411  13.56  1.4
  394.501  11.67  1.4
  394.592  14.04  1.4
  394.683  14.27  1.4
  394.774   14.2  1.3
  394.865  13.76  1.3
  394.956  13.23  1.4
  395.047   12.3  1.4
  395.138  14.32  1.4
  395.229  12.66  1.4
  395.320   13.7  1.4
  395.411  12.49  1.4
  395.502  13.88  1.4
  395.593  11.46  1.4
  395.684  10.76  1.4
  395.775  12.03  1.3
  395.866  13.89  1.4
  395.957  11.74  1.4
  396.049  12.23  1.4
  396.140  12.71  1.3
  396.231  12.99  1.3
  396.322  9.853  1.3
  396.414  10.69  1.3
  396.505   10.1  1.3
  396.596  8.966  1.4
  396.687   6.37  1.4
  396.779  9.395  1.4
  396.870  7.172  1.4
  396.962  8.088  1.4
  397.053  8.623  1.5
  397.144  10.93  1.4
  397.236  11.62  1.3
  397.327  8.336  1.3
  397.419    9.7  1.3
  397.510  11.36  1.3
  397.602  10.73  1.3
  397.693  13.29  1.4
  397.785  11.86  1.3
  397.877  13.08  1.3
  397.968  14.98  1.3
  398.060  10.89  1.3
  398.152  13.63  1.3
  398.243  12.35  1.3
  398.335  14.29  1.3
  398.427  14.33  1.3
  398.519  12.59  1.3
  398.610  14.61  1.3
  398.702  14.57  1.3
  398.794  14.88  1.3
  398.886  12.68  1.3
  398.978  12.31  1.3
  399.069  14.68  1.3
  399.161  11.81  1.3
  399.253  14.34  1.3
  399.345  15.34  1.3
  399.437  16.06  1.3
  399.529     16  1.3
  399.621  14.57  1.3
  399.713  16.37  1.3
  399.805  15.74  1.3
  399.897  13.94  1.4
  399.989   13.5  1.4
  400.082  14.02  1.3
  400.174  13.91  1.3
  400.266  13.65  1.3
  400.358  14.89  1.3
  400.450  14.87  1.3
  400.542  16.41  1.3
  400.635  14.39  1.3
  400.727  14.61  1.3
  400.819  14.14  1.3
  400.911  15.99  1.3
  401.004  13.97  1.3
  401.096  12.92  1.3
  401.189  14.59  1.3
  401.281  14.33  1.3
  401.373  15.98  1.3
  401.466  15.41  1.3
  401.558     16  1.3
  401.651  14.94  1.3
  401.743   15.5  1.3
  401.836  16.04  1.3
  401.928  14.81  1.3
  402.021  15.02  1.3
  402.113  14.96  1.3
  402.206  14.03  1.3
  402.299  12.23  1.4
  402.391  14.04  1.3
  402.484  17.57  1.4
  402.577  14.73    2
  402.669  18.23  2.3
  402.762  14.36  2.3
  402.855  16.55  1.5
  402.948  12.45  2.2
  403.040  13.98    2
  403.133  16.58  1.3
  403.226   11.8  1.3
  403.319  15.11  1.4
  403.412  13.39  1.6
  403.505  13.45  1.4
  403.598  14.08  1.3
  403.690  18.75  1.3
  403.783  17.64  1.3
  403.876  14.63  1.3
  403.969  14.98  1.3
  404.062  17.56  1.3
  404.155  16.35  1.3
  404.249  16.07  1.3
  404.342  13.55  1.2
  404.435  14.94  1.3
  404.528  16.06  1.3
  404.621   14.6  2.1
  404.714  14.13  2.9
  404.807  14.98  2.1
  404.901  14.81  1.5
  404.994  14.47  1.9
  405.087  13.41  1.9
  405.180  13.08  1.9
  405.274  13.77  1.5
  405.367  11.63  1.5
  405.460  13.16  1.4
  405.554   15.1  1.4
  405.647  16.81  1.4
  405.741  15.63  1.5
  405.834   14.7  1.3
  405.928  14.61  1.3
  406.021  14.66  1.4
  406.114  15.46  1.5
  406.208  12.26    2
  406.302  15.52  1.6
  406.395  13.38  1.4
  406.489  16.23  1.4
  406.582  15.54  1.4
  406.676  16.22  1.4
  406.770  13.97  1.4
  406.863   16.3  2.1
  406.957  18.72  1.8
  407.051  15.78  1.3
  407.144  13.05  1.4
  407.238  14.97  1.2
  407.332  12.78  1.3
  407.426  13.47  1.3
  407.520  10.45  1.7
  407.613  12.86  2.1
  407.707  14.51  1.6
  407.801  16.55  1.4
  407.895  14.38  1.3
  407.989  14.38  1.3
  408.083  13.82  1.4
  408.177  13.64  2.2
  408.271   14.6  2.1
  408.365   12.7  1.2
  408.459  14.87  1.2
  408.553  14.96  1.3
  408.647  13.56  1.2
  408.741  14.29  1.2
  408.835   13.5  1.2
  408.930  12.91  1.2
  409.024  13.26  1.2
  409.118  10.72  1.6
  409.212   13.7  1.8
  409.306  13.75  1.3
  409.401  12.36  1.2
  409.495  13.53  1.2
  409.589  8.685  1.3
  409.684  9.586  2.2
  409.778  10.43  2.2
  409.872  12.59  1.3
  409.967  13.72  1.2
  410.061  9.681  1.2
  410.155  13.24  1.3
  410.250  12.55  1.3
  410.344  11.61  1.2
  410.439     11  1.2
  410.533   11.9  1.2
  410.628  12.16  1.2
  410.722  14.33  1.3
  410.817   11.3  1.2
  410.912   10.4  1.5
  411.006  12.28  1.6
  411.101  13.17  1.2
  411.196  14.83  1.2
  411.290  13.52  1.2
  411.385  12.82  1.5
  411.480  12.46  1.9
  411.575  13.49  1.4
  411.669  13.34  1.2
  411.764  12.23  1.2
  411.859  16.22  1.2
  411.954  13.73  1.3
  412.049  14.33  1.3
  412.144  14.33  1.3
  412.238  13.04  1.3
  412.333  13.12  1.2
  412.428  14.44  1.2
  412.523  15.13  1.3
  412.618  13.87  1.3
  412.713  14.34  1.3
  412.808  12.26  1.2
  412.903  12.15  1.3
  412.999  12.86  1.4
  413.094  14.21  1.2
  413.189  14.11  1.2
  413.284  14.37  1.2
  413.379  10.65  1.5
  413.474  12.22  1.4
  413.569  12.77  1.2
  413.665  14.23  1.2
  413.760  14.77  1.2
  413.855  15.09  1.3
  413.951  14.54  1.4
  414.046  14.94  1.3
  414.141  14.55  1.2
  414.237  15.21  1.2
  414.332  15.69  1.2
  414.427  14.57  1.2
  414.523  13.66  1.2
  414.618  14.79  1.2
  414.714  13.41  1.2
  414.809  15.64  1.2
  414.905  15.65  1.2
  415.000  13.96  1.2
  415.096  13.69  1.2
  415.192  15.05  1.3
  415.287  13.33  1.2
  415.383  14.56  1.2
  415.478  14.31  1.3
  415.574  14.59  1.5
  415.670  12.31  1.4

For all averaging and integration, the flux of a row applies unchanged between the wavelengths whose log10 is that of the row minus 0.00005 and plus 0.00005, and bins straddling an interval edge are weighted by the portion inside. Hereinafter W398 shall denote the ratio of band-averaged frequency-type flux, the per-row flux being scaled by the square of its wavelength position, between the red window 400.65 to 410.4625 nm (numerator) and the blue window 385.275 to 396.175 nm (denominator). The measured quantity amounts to 1.20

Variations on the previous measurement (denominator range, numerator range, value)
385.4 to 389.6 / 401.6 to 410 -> 1.24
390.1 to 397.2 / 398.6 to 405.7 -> 1.25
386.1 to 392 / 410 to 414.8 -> 1.17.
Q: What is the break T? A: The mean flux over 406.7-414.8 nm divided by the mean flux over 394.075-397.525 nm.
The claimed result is 1.15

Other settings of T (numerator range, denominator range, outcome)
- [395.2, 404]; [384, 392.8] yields 1.04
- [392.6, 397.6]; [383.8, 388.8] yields 0.89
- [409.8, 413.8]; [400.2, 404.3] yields 0.87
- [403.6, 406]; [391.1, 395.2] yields 1.17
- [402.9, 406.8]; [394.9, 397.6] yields 1.33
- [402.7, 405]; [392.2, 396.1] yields 1.22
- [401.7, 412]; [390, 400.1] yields 1.11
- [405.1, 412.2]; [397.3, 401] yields 0.98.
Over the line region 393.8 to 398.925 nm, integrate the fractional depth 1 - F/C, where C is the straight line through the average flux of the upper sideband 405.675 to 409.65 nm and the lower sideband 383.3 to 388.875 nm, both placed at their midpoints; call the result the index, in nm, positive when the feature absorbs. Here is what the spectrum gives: 0.39 nm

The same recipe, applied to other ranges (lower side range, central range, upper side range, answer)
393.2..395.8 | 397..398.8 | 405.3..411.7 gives 0.08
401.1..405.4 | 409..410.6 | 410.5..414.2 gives 0.23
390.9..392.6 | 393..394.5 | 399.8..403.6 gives 0.24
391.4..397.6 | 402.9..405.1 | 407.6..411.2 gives -0.42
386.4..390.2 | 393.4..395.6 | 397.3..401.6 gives 0.05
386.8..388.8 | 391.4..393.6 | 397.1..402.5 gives 0.13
